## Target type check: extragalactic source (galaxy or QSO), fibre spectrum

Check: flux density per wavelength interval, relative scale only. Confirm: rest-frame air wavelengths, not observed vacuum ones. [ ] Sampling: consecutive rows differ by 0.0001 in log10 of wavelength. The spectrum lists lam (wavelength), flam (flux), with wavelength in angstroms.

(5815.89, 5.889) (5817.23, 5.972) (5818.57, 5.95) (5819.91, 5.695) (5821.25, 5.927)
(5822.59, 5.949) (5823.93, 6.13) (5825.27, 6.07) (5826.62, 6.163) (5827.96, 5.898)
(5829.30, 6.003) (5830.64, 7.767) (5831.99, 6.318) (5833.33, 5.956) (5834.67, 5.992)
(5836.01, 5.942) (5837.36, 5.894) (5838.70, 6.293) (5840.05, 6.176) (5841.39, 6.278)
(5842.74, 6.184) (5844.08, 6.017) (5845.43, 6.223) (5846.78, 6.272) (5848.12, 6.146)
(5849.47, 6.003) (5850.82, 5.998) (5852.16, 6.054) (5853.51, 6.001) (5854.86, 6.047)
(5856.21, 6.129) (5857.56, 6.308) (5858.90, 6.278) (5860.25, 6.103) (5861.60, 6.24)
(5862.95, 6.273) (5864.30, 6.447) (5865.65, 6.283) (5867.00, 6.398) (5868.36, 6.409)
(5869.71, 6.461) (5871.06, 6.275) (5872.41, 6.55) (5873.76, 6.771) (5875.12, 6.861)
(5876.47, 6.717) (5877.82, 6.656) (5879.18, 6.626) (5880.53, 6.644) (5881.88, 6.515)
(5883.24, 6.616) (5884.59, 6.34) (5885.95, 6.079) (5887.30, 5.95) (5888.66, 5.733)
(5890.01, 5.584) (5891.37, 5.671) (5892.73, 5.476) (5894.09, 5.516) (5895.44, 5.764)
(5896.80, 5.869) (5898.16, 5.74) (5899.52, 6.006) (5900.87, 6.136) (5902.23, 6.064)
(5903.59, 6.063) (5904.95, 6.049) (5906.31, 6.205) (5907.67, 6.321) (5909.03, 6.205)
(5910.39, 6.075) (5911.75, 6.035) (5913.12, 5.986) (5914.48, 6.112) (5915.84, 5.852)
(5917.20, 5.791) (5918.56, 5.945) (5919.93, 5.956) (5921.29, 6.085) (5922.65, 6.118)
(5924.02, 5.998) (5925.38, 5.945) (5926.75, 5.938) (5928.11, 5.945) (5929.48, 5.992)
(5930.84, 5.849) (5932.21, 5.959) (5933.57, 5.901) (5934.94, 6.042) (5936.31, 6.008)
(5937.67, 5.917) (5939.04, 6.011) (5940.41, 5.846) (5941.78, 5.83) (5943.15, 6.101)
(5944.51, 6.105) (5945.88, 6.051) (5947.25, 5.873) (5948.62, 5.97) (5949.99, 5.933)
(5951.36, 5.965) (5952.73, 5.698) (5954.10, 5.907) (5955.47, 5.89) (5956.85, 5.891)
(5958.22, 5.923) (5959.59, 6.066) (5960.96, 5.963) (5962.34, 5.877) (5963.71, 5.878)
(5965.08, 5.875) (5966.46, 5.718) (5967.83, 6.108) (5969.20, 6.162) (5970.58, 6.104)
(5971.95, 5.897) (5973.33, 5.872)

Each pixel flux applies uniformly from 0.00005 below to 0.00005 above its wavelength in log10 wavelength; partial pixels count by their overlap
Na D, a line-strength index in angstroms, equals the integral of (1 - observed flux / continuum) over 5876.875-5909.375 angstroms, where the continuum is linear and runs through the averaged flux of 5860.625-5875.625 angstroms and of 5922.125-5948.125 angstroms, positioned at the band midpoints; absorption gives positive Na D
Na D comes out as 0.9 angstroms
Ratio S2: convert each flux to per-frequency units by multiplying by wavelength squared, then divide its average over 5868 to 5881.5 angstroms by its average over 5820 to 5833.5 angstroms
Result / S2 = 1.08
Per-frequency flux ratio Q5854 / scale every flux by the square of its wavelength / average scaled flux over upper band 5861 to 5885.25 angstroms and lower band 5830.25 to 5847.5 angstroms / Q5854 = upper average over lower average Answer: 1.06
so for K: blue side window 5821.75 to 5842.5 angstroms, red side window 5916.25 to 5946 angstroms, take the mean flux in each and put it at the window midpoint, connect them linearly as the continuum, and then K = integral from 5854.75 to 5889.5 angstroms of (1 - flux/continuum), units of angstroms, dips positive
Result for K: -1.6 angstroms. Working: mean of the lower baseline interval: 6.19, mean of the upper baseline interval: 5.97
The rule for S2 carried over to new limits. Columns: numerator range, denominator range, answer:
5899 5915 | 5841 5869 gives 1.00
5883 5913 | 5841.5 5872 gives 0.97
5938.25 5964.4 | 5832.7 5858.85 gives 1.01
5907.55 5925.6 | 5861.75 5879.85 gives 0.94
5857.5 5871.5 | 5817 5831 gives 1.05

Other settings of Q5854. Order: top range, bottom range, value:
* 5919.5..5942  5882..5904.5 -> 1.02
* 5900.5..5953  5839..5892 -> 0.98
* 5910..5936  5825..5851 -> 0.99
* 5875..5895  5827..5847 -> 1.01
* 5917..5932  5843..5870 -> 0.98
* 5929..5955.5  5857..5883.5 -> 0.94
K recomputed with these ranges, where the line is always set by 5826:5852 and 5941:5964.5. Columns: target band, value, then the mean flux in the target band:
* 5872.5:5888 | -1.1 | 6.52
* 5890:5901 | 0.6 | 5.74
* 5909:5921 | 0.1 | 5.99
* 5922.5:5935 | 0.1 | 5.96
